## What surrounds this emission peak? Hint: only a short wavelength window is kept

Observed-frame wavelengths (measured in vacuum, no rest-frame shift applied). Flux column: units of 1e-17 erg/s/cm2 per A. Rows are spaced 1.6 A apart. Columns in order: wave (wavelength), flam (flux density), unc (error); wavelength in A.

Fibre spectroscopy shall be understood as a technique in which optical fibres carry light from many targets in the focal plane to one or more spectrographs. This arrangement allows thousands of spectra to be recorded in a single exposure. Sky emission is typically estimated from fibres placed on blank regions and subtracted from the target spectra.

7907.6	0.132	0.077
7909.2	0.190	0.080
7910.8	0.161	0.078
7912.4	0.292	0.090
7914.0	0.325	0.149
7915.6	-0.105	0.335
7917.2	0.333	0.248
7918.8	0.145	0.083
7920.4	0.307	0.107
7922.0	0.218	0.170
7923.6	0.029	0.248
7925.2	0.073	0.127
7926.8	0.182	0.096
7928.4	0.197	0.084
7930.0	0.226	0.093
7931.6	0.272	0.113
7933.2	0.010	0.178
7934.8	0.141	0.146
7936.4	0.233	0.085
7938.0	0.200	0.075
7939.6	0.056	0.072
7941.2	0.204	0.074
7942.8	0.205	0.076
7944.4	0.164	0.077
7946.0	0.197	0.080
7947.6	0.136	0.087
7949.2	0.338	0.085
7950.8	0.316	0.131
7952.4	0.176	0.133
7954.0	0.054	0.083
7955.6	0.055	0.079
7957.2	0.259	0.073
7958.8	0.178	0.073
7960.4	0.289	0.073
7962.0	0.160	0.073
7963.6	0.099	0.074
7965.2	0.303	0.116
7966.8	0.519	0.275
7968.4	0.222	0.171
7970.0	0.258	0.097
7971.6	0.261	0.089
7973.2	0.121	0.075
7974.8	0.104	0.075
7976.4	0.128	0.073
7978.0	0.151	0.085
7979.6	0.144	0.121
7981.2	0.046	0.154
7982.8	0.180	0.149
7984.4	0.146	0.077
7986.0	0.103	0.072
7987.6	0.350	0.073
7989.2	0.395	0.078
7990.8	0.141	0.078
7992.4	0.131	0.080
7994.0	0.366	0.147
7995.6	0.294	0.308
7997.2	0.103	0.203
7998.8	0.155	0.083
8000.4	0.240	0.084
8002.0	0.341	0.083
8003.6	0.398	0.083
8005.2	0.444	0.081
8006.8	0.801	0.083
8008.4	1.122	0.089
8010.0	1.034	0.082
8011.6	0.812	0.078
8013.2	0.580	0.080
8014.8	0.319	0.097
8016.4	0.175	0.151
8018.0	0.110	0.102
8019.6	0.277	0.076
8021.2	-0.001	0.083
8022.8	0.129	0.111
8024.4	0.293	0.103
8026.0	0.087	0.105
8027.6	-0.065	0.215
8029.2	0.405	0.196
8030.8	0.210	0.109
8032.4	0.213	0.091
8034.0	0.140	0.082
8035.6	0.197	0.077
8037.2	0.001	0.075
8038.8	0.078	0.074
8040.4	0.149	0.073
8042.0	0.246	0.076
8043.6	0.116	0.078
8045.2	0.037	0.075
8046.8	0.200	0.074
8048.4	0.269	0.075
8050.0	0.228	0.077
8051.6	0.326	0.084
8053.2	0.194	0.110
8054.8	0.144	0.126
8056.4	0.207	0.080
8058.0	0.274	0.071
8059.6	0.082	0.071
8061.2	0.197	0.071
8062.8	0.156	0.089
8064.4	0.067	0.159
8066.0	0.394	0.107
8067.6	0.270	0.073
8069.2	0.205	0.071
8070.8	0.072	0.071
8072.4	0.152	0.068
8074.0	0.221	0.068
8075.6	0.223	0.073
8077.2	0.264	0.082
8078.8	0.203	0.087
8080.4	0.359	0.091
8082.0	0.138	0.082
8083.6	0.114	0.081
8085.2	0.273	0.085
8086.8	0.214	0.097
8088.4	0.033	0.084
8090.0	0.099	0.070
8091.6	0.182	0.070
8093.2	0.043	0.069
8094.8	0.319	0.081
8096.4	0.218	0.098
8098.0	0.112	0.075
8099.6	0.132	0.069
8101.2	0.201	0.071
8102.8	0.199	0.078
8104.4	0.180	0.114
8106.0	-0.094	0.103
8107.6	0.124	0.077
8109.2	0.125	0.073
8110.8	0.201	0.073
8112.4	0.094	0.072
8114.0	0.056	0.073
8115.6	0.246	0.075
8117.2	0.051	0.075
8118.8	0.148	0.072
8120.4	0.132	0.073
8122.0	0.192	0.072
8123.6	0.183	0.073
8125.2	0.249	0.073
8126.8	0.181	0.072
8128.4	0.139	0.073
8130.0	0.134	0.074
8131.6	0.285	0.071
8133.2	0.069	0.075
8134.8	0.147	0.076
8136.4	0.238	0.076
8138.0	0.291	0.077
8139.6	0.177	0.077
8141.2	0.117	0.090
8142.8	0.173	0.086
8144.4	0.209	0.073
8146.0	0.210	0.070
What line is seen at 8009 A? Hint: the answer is H-gamma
